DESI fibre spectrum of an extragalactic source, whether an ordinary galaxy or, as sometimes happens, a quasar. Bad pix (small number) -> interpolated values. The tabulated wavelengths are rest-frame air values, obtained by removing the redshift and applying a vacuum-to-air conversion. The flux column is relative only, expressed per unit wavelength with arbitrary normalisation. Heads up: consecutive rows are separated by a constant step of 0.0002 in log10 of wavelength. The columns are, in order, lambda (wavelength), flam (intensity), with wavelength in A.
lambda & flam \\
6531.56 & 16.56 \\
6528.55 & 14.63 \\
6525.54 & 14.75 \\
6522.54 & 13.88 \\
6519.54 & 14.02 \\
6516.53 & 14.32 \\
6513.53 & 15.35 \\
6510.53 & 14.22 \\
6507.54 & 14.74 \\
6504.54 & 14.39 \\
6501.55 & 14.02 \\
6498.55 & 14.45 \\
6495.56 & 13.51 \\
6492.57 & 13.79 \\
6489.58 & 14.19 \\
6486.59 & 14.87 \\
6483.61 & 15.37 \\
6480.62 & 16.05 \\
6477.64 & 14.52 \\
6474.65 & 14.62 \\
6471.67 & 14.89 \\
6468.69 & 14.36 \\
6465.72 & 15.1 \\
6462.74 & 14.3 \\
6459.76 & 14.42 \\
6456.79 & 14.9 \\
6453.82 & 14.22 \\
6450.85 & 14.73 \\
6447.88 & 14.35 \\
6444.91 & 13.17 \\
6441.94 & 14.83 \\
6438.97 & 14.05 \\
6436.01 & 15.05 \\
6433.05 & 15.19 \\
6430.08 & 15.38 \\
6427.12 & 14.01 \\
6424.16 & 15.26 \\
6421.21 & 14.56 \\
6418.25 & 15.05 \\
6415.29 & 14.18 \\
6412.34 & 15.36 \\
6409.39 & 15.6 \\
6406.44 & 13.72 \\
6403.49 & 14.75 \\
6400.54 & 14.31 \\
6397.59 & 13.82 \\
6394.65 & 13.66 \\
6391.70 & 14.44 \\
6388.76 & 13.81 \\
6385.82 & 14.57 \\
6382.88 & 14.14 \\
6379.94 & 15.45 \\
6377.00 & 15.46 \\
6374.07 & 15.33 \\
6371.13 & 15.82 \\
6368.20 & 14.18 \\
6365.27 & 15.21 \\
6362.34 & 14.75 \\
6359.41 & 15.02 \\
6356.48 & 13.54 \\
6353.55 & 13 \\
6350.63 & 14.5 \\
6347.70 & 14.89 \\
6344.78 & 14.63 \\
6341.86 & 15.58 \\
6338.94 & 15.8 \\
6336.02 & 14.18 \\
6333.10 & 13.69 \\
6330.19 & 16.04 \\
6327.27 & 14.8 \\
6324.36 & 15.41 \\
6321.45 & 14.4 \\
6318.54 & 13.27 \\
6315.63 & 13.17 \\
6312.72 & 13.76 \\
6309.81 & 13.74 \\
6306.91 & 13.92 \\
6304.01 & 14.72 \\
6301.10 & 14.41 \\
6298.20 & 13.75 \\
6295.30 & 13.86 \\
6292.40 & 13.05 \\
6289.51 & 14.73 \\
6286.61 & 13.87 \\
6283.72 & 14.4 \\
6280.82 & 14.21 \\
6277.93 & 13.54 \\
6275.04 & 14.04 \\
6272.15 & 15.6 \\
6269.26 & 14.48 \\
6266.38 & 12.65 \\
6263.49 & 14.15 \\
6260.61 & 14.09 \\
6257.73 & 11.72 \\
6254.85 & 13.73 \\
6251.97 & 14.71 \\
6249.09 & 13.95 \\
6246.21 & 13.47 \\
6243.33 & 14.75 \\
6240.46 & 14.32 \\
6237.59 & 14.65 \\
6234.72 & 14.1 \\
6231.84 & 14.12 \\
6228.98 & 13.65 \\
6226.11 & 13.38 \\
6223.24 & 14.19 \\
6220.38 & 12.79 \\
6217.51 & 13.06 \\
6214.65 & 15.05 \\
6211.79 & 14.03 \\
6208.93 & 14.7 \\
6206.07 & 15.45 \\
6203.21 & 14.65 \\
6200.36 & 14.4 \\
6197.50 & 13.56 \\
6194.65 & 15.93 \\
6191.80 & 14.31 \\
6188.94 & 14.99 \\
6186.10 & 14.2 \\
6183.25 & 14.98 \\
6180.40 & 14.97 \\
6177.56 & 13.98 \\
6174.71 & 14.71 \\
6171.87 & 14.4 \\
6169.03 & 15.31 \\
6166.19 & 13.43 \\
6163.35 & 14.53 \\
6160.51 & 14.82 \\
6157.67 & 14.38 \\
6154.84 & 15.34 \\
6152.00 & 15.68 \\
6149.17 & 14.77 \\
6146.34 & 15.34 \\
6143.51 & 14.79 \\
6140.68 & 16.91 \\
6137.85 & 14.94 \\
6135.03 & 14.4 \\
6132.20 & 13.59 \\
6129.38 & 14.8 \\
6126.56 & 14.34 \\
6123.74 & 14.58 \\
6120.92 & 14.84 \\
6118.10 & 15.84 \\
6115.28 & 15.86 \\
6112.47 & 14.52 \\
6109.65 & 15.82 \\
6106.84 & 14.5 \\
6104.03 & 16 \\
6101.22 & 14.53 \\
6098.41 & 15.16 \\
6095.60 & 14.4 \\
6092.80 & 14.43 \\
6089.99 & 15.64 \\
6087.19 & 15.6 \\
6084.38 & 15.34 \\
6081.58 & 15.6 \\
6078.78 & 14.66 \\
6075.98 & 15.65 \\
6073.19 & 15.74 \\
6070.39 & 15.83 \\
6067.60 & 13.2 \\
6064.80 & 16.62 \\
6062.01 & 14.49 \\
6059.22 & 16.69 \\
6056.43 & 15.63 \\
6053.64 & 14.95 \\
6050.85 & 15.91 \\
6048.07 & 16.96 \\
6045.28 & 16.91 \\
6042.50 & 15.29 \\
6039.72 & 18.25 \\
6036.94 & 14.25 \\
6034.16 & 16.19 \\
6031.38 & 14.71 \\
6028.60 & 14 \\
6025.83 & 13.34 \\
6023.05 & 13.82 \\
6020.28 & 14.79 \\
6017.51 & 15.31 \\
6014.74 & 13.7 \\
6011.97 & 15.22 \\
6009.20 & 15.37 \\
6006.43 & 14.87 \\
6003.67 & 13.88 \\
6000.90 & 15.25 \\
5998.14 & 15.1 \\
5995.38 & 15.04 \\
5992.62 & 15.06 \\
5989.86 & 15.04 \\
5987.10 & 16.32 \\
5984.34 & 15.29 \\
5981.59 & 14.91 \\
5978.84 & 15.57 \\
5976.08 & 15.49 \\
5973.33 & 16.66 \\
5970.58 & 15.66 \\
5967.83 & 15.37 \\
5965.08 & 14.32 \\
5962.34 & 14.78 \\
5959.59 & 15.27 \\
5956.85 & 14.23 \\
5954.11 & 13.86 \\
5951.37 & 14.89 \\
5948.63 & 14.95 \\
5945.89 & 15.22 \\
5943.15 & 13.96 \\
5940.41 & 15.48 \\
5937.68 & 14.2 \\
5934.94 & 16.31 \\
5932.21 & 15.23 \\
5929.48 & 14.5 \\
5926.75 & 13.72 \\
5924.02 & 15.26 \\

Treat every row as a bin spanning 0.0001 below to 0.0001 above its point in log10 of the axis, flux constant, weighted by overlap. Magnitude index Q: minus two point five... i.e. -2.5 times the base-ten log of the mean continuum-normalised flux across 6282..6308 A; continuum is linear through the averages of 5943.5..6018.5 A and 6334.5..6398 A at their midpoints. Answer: 0.048 mag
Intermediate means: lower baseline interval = 15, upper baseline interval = 14.6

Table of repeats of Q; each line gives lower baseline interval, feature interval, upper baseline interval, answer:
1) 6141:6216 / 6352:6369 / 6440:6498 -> 0.02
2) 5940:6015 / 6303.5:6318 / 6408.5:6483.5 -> 0.08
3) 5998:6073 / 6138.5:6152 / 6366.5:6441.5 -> -0.03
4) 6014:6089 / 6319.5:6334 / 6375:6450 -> -0.01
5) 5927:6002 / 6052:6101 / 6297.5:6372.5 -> -0.03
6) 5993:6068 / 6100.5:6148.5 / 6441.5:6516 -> 0.00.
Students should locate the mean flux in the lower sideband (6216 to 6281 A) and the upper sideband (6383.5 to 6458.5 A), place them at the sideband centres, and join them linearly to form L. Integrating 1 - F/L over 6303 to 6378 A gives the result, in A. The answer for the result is -1.8 A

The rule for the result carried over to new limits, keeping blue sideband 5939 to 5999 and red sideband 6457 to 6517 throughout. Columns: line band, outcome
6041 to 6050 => -0.8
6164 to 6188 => 0.6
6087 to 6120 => -0.4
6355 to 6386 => -0.4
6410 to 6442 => -0.4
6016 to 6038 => 0.7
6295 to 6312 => 0.8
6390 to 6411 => 0.5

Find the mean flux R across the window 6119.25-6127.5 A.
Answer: 14.6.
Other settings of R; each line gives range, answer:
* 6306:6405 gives 14.5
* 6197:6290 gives 14.1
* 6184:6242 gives 14.3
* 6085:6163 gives 15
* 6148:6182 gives 14.7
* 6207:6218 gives 14.4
